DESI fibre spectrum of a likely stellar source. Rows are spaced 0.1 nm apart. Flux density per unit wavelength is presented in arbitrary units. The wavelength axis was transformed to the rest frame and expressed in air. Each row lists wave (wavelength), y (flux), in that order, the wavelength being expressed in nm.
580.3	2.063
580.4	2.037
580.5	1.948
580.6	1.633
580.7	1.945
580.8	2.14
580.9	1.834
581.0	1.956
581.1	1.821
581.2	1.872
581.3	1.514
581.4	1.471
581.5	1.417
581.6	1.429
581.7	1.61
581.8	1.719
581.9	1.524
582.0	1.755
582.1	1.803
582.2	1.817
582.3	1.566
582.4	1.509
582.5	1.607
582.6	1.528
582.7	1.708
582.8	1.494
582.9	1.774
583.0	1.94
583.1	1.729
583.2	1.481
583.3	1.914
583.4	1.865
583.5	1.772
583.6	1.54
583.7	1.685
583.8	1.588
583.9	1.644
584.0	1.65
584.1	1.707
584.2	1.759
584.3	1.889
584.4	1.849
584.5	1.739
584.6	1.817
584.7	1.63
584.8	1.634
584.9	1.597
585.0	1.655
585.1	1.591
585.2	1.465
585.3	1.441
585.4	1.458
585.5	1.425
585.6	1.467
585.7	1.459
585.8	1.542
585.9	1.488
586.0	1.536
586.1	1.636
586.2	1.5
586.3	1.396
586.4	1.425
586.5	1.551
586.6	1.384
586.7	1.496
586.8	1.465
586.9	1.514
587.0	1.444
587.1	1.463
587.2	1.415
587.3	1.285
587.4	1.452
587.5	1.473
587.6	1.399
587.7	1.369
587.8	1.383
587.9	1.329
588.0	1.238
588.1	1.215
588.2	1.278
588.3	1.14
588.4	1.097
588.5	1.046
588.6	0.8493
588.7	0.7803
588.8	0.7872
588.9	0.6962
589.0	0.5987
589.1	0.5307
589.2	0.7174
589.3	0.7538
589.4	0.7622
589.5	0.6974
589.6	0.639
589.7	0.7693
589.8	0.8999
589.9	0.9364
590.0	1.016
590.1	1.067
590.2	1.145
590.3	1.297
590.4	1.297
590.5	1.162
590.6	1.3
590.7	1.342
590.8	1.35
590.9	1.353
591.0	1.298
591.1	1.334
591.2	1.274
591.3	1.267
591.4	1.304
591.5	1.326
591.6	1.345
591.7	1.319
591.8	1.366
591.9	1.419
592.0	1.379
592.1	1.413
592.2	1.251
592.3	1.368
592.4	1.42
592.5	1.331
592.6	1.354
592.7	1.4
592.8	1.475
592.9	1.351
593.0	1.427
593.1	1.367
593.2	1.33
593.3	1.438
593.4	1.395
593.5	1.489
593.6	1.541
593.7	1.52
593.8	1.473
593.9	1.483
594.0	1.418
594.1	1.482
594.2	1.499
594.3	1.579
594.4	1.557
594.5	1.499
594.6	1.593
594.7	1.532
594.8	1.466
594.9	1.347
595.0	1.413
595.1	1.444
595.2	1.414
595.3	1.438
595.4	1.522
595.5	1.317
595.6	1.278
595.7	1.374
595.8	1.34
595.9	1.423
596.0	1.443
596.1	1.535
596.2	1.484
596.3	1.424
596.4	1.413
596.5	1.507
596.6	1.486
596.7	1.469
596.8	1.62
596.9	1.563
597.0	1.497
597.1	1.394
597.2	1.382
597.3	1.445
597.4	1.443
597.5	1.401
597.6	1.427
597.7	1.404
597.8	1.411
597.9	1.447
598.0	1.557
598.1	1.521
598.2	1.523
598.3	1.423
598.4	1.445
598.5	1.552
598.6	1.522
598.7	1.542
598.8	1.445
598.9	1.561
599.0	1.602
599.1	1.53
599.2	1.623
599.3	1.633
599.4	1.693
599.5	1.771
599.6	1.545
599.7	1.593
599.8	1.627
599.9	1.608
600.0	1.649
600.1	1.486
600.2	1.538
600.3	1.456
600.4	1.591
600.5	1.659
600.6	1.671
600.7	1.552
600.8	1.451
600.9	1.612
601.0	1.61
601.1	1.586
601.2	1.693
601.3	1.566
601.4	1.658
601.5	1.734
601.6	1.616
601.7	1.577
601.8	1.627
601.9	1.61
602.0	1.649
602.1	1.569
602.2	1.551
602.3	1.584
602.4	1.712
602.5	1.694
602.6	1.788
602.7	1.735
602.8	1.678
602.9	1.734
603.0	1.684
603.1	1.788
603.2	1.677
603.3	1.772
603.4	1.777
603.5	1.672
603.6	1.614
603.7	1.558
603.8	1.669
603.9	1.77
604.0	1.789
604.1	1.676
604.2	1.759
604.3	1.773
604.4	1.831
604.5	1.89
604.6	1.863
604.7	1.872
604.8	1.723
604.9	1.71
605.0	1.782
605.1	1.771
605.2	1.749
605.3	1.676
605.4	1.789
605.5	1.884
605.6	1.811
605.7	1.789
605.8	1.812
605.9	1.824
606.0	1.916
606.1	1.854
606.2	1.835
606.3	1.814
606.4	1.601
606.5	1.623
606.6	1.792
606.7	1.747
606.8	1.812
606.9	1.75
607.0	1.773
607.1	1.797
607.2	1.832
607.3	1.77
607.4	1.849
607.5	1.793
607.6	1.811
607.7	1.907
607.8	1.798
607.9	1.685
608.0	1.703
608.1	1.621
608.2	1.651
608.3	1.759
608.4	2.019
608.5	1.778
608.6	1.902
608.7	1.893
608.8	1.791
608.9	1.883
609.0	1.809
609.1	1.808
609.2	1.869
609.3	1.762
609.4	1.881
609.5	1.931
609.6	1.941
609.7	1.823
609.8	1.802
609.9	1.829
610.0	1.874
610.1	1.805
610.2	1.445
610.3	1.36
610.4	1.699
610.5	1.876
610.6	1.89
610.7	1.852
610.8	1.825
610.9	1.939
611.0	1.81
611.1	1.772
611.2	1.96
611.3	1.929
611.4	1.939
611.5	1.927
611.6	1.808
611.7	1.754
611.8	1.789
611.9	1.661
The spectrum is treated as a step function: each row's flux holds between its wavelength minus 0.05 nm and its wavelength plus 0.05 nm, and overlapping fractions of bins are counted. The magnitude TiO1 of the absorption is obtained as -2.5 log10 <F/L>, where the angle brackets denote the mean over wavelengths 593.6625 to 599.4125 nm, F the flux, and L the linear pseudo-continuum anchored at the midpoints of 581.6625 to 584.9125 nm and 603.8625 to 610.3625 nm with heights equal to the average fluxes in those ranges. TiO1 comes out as 0.18 mag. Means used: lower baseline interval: 1.69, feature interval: 1.48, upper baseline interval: 1.79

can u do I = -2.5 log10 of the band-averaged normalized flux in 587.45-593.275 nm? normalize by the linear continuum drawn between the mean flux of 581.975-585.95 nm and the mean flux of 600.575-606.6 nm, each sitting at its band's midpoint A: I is 0.39 mag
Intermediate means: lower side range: 1.65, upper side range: 1.71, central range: 1.17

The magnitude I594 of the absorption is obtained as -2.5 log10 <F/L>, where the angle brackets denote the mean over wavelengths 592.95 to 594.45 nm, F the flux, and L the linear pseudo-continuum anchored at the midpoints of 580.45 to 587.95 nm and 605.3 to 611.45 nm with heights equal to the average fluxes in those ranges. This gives 0.15 mag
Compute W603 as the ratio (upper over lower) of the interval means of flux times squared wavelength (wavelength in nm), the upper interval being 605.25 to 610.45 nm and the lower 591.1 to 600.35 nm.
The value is 1.3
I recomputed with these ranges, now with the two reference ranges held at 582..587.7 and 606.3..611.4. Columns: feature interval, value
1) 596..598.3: 0.16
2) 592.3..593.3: 0.20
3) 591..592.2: 0.23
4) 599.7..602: 0.08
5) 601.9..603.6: 0.04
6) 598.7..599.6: 0.07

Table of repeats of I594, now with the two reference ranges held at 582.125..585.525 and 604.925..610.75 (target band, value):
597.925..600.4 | 0.12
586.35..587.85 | 0.17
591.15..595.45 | 0.20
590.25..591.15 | 0.29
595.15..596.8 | 0.20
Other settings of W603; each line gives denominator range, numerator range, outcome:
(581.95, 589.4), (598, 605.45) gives 1.20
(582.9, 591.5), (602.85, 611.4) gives 1.42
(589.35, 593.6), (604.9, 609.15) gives 1.50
